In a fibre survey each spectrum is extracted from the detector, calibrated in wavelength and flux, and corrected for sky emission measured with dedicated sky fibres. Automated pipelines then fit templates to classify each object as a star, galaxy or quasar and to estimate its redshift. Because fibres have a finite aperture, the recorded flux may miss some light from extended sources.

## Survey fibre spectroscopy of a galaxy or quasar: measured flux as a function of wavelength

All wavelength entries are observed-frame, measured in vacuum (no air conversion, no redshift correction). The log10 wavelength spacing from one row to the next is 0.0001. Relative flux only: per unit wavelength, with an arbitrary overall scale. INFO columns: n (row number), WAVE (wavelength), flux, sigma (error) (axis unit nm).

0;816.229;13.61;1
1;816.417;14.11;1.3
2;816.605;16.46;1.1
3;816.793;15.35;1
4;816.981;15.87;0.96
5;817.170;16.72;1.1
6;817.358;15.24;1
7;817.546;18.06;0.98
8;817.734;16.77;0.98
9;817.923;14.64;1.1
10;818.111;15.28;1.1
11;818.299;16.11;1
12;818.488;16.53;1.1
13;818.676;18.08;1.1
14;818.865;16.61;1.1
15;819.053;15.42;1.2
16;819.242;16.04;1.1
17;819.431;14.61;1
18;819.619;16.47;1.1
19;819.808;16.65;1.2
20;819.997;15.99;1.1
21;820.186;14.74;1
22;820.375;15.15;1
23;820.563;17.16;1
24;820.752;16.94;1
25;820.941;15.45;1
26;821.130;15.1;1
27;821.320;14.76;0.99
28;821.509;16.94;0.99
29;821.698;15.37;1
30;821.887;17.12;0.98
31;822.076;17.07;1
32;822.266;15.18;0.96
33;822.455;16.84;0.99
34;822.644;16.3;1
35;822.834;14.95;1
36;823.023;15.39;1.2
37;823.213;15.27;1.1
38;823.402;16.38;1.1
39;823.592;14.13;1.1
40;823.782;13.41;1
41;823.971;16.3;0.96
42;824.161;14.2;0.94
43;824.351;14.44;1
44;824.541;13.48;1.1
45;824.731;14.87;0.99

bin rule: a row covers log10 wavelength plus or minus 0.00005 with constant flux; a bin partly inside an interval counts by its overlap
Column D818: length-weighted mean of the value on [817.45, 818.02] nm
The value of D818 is 16.5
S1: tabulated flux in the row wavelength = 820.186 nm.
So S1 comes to 14.74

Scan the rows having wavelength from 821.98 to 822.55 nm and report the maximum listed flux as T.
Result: 17.07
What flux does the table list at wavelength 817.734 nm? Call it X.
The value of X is 16.77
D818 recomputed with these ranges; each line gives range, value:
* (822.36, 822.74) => 16.6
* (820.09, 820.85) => 16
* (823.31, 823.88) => 14.6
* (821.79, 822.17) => 17.1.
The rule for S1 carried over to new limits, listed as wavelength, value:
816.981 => 15.87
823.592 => 14.13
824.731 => 14.87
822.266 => 15.18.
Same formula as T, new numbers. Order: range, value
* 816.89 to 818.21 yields 18.06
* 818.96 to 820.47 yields 16.65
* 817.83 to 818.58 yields 16.53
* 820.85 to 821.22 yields 15.45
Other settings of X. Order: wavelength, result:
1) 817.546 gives 18.06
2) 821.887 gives 17.12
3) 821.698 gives 15.37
